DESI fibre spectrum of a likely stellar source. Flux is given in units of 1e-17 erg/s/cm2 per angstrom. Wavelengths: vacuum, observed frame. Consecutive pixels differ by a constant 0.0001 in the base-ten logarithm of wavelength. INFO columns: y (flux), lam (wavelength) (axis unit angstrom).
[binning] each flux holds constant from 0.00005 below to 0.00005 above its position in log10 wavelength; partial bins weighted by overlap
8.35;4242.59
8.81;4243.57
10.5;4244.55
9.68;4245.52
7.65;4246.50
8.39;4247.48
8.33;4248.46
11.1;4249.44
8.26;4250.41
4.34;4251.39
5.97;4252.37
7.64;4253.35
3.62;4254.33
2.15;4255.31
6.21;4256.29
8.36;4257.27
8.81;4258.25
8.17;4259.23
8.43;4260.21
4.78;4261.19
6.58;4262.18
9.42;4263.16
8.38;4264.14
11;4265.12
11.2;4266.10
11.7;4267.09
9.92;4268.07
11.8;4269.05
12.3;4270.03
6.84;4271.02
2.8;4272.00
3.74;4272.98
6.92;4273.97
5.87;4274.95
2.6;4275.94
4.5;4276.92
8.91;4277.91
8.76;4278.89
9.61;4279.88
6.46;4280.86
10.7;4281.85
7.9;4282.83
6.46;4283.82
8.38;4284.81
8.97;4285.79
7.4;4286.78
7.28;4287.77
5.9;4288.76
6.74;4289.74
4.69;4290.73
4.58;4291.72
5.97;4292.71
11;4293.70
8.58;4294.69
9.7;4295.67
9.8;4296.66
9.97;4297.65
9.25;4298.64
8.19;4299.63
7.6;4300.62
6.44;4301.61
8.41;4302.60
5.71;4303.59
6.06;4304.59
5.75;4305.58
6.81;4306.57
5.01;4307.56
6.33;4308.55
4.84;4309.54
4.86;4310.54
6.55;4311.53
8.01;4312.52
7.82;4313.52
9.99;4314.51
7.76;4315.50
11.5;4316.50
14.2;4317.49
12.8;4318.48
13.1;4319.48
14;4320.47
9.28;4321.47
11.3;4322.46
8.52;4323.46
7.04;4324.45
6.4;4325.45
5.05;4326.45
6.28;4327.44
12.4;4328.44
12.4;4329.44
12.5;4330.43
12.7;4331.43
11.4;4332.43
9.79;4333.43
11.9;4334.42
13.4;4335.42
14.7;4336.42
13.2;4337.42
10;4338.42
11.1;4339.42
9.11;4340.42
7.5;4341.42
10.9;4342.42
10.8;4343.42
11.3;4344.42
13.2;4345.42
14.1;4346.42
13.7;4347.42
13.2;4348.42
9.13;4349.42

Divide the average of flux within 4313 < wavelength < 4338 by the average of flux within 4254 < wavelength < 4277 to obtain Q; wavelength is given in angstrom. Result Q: 1.45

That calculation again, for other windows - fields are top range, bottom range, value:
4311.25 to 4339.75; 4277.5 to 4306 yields 1.36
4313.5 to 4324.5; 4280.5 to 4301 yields 1.38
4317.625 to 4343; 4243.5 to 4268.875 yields 1.33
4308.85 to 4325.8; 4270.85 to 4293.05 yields 1.40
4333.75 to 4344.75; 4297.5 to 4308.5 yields 1.59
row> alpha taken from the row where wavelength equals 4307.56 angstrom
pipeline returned 5.01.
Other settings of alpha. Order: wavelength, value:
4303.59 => 5.71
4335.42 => 13.4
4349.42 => 9.13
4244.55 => 10.5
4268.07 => 9.92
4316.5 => 11.5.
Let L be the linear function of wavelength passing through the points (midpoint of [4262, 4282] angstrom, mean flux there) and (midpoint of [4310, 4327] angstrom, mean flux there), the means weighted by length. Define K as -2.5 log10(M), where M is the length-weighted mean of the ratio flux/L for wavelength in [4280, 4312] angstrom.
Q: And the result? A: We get 0.19 mag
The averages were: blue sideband 8.07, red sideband 9.28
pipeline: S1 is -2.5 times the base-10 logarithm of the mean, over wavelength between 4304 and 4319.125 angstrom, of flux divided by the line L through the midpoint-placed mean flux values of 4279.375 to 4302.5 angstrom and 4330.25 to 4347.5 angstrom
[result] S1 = 0.21 mag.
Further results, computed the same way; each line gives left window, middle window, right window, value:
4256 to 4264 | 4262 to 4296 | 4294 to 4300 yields 0.09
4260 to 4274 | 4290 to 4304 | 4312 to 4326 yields 0.20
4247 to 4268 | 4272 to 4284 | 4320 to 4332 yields 0.25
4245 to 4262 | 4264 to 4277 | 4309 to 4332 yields -0.03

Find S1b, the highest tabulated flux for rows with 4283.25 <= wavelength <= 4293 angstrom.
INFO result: 8.97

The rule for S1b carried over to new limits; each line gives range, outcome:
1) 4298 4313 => 9.25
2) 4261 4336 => 14.2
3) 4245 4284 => 12.3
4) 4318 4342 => 14.7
